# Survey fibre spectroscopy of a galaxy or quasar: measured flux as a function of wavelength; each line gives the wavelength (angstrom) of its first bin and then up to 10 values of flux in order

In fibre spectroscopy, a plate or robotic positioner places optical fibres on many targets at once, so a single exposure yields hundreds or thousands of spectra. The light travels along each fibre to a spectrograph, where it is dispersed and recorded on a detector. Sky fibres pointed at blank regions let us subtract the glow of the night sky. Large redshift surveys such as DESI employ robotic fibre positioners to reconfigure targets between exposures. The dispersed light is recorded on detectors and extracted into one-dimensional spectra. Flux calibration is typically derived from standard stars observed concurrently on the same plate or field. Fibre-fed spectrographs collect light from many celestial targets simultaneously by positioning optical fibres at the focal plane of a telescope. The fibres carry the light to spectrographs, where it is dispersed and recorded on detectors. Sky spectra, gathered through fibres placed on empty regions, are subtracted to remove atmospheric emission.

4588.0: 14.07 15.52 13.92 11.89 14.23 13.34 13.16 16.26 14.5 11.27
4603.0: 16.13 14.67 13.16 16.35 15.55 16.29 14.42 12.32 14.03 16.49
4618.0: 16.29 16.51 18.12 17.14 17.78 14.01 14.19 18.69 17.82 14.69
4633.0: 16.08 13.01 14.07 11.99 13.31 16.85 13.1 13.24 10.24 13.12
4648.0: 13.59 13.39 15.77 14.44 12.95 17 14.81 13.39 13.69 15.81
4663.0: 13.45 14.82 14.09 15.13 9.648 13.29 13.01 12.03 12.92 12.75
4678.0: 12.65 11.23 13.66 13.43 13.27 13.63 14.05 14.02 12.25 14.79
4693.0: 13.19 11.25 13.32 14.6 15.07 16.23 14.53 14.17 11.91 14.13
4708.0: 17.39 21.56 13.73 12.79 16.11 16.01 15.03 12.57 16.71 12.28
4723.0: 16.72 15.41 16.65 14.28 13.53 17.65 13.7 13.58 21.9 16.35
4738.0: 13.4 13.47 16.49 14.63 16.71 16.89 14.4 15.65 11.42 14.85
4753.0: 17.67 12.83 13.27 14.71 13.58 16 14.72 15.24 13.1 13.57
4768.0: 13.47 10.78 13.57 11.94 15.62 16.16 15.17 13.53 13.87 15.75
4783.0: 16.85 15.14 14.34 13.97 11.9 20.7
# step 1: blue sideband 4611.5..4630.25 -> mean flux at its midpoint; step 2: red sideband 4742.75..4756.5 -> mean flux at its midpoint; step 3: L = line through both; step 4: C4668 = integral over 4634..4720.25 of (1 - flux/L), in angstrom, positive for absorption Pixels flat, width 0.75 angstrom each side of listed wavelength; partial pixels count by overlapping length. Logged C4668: 8.7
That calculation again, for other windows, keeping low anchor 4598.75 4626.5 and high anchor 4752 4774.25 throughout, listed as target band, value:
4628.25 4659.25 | 1.5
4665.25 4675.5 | 1.3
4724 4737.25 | -1.5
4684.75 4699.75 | 1.0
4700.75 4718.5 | -0.8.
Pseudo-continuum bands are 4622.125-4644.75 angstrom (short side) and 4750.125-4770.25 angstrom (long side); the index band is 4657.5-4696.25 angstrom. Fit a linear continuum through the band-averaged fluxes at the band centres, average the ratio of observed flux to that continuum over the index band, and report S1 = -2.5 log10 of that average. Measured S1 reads 0.11 mag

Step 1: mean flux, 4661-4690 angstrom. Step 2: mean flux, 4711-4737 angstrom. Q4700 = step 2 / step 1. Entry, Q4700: 1.2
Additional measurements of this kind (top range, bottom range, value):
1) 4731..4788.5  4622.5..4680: 1.05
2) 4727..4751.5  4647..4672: 1.09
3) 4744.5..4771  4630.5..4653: 1.03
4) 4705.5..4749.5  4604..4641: 1.01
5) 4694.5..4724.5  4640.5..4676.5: 1.09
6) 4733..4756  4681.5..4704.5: 1.11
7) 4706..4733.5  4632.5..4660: 1.10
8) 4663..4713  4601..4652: 0.93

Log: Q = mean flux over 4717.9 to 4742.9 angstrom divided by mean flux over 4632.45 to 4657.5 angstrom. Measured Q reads 1.1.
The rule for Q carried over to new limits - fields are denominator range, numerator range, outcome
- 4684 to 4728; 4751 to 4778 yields 0.97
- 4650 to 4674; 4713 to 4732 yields 1.08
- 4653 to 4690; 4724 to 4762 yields 1.12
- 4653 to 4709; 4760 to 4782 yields 1.03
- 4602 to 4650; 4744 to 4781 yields 0.96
